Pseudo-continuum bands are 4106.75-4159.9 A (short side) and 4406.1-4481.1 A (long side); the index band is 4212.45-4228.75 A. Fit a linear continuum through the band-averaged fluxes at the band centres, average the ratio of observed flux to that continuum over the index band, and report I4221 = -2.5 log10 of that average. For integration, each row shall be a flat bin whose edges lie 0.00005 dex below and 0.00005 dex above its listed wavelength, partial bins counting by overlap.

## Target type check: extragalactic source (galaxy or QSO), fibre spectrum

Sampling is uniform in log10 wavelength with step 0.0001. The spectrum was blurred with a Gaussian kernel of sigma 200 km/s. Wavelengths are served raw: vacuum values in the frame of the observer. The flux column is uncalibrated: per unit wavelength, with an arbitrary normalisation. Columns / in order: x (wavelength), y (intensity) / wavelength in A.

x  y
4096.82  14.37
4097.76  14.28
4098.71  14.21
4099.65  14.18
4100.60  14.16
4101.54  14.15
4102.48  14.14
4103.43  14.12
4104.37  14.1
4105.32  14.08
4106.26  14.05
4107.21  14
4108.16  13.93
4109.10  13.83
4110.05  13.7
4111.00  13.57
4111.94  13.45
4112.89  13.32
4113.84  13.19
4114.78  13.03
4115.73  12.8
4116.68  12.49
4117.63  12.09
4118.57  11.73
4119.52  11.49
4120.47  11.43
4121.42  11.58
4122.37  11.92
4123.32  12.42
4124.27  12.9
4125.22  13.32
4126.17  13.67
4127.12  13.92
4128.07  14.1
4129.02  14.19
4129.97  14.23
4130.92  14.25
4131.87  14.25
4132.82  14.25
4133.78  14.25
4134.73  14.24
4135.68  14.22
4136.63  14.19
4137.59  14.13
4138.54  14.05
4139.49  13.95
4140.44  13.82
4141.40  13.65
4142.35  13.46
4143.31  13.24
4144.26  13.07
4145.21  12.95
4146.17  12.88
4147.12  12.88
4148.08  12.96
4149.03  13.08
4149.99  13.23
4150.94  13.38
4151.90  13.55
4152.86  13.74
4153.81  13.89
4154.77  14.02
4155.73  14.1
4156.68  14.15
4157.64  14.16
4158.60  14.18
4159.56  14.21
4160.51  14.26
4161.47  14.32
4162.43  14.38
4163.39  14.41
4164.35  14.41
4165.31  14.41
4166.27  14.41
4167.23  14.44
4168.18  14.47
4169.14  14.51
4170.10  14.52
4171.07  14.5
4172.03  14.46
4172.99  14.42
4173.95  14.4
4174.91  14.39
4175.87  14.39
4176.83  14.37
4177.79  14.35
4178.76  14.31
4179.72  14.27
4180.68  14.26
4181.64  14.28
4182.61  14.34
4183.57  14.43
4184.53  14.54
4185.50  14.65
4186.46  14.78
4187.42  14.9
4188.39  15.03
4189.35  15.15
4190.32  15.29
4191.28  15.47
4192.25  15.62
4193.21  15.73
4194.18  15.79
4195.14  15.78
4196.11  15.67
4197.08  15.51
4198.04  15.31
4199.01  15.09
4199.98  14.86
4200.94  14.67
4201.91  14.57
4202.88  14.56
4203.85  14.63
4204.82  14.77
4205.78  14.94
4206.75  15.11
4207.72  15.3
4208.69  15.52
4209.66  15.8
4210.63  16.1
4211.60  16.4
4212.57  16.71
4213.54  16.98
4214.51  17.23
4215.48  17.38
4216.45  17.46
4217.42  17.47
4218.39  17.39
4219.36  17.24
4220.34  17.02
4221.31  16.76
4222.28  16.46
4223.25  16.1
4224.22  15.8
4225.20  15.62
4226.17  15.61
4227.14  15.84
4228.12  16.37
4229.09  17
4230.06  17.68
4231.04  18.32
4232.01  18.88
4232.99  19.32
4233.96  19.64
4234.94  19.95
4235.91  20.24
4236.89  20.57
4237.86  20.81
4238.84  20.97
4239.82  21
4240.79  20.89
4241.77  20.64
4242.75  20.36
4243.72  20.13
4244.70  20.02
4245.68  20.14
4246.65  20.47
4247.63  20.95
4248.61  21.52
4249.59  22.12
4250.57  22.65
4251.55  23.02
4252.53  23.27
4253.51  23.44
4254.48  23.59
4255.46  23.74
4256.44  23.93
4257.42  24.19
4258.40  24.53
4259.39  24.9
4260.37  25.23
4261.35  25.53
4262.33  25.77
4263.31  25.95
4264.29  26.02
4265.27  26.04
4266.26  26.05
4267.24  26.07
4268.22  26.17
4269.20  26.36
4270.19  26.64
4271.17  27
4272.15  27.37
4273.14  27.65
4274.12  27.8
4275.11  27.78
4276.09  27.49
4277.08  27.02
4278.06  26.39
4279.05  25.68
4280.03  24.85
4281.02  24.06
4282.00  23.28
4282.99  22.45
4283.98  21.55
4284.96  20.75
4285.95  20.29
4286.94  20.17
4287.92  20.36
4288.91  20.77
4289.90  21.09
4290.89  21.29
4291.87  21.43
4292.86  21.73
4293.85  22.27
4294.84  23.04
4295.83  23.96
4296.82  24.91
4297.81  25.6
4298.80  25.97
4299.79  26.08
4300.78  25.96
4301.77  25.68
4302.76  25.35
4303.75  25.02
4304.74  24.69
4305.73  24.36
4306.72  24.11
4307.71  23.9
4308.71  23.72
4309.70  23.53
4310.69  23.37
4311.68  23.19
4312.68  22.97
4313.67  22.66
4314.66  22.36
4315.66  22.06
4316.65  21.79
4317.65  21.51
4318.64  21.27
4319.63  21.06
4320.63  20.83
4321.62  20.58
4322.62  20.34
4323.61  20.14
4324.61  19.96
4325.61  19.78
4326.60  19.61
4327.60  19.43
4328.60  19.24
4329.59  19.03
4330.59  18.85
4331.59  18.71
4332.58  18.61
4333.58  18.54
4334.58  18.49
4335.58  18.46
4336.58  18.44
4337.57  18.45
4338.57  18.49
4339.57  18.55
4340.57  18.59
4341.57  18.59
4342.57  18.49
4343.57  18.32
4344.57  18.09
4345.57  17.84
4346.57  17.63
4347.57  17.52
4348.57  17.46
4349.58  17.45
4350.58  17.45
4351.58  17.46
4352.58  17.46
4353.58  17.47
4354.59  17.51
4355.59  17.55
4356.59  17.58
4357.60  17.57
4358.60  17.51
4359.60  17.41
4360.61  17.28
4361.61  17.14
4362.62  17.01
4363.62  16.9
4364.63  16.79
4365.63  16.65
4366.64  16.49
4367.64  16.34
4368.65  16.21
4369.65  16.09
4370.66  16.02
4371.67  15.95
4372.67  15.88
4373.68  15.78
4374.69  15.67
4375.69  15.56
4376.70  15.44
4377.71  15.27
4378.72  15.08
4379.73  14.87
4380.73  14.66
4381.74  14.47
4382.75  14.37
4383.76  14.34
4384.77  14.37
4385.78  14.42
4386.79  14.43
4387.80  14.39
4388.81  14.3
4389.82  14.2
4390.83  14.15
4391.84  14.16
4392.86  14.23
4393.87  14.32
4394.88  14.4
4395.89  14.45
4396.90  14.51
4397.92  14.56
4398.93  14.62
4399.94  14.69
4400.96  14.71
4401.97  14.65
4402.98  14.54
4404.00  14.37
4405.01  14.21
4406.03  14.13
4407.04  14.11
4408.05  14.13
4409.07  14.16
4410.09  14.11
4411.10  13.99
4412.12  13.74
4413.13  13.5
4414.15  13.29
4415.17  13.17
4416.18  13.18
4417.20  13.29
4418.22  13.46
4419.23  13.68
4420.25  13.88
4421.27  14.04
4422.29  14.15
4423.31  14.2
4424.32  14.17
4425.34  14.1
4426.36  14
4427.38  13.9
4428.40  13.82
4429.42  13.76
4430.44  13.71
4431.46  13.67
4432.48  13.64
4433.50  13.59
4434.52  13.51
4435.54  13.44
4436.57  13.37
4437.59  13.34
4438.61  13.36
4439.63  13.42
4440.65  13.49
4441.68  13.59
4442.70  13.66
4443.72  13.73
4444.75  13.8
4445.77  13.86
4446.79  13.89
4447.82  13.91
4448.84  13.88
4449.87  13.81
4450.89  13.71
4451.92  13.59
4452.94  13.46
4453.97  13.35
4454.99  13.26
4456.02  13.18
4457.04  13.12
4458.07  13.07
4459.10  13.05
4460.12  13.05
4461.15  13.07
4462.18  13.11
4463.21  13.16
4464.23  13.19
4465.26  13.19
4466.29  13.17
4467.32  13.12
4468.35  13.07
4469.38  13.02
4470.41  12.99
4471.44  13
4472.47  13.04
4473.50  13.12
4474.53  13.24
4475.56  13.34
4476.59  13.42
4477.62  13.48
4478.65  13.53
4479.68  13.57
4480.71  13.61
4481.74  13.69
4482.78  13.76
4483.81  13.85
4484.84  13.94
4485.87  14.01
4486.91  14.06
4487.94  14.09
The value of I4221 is -0.23 mag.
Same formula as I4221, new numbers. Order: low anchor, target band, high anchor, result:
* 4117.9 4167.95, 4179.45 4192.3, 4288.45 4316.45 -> 0.11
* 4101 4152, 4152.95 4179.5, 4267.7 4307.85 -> 0.13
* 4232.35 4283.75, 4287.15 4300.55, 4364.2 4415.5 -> -0.09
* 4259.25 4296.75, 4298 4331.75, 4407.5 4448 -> -0.02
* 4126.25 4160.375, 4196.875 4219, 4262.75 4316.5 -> 0.17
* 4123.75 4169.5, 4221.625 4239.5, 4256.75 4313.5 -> 0.13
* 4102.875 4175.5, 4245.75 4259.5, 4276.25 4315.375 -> -0.10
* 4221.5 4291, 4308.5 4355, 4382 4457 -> -0.06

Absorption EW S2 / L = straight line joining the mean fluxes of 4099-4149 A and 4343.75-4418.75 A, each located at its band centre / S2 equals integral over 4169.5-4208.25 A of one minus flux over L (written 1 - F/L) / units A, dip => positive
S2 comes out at -2.4 A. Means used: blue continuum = 13.5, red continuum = 15.4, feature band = 14.8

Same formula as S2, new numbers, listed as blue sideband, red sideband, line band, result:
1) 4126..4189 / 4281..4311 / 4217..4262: -1.4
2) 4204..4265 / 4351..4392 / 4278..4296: -4.0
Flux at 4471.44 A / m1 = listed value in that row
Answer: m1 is 13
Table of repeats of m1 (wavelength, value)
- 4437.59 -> 13.34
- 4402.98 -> 14.54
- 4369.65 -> 16.09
